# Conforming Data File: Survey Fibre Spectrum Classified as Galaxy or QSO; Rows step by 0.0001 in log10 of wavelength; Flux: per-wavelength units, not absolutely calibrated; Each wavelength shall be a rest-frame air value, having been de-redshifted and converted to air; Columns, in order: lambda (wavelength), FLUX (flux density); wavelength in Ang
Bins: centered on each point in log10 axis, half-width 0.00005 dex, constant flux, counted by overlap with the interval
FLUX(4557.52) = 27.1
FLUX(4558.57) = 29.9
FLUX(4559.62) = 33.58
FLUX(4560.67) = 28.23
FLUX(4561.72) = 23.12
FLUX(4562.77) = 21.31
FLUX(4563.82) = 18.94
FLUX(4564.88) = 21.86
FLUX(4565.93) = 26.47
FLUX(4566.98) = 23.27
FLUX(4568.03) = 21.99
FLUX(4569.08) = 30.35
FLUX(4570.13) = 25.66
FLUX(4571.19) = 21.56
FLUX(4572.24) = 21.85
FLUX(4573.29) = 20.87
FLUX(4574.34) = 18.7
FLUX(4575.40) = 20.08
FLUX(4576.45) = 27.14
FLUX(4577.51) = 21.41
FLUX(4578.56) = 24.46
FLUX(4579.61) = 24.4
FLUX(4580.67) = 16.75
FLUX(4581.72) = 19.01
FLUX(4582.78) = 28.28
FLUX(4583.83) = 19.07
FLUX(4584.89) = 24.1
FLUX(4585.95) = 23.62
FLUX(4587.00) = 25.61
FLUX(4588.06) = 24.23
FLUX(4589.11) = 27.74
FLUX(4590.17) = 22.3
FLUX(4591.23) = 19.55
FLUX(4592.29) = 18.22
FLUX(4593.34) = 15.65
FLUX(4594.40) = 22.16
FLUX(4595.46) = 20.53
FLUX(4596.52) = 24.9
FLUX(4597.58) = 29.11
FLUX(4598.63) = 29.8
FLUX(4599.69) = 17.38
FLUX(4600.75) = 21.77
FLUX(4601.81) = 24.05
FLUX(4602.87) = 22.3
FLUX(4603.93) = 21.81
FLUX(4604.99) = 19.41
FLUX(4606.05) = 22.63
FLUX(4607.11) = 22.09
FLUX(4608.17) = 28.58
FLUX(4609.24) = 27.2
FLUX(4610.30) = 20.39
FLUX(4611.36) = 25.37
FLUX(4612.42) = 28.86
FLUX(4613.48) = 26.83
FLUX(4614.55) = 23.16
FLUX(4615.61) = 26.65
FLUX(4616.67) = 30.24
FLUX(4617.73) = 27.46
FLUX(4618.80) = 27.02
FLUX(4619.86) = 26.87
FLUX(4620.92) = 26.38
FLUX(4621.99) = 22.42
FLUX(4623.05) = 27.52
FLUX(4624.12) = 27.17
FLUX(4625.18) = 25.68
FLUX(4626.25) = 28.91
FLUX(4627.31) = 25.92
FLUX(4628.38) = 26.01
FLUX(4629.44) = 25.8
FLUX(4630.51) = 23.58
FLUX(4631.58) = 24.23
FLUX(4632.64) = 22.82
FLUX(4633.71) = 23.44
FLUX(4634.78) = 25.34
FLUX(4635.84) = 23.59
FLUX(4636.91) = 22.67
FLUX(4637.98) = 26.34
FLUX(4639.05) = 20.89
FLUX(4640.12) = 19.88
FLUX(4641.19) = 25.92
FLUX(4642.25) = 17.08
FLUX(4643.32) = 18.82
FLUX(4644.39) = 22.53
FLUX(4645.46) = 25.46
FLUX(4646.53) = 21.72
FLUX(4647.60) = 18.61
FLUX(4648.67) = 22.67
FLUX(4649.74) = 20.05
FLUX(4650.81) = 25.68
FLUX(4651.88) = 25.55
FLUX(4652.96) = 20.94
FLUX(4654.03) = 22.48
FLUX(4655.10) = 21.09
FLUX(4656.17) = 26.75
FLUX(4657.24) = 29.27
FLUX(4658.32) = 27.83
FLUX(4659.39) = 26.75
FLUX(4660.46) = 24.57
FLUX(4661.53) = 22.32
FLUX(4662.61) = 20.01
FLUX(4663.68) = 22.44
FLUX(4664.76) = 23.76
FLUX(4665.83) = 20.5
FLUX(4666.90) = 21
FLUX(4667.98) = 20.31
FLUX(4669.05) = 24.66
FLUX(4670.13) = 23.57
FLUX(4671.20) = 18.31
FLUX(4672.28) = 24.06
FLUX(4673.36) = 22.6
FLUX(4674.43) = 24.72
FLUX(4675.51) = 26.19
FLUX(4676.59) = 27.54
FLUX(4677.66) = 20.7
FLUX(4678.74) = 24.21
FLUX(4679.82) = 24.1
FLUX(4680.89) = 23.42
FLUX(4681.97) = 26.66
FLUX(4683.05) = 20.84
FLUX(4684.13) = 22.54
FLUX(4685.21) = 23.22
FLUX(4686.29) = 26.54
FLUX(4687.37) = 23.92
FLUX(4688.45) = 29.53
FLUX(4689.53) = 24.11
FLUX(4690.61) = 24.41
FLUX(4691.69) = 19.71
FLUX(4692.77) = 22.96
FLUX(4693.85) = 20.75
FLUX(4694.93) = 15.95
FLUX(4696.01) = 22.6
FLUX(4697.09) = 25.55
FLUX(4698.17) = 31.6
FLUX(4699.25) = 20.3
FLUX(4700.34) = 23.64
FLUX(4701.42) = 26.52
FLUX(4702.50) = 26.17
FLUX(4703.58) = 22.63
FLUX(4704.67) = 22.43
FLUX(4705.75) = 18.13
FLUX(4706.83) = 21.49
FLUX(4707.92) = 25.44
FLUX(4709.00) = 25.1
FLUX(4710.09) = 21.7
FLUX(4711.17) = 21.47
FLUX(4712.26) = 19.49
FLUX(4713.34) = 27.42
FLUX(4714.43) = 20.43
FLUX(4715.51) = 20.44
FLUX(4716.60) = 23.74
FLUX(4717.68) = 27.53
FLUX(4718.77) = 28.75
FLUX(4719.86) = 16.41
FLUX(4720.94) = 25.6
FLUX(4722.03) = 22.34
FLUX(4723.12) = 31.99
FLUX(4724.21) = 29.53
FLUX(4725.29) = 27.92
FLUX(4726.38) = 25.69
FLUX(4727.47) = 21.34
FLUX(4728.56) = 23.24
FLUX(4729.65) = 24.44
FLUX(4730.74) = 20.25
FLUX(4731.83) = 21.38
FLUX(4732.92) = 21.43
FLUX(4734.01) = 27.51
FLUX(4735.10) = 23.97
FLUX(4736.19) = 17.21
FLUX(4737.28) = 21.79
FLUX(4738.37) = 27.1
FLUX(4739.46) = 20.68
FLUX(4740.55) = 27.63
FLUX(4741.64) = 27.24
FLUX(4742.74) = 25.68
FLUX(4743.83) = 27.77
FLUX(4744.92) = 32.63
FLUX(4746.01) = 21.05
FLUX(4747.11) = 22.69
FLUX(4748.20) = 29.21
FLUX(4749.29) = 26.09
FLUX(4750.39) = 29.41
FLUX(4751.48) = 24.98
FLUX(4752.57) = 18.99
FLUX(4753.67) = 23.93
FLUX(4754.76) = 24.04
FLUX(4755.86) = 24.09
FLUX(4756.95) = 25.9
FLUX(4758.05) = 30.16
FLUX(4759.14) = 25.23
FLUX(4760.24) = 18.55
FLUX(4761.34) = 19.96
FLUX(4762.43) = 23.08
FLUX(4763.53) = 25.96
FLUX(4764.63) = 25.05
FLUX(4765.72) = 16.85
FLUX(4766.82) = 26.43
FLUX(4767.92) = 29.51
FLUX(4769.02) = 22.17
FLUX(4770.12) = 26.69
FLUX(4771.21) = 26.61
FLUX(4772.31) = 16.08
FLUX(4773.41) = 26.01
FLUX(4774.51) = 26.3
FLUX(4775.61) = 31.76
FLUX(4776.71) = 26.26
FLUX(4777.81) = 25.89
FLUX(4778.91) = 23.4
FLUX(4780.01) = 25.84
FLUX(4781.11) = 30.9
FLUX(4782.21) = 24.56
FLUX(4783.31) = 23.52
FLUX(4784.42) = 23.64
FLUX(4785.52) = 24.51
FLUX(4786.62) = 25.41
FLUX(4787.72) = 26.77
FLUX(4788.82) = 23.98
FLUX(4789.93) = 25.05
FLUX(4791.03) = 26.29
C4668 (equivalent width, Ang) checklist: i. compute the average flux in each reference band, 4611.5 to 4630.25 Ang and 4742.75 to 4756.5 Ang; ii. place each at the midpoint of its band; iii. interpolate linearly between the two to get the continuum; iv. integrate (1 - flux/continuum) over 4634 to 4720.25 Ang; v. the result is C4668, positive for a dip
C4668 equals 9.4 Ang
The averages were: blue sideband 26.6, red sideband 25.4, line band 23.2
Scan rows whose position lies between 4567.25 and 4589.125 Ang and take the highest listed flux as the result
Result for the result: 30.35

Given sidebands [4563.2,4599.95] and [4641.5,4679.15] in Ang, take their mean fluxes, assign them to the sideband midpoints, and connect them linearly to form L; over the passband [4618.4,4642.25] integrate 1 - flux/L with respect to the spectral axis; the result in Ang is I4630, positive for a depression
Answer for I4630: -1.9 Ang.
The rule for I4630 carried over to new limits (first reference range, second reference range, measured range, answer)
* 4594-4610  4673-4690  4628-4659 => 0.86 Ang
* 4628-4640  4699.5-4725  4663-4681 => 0.63 Ang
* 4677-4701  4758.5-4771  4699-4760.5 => -1.48 Ang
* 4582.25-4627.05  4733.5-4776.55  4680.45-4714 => 1.65 Ang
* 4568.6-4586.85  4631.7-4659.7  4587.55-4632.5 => -2.82 Ang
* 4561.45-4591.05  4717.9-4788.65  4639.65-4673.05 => 1.49 Ang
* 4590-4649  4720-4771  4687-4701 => 0.46 Ang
